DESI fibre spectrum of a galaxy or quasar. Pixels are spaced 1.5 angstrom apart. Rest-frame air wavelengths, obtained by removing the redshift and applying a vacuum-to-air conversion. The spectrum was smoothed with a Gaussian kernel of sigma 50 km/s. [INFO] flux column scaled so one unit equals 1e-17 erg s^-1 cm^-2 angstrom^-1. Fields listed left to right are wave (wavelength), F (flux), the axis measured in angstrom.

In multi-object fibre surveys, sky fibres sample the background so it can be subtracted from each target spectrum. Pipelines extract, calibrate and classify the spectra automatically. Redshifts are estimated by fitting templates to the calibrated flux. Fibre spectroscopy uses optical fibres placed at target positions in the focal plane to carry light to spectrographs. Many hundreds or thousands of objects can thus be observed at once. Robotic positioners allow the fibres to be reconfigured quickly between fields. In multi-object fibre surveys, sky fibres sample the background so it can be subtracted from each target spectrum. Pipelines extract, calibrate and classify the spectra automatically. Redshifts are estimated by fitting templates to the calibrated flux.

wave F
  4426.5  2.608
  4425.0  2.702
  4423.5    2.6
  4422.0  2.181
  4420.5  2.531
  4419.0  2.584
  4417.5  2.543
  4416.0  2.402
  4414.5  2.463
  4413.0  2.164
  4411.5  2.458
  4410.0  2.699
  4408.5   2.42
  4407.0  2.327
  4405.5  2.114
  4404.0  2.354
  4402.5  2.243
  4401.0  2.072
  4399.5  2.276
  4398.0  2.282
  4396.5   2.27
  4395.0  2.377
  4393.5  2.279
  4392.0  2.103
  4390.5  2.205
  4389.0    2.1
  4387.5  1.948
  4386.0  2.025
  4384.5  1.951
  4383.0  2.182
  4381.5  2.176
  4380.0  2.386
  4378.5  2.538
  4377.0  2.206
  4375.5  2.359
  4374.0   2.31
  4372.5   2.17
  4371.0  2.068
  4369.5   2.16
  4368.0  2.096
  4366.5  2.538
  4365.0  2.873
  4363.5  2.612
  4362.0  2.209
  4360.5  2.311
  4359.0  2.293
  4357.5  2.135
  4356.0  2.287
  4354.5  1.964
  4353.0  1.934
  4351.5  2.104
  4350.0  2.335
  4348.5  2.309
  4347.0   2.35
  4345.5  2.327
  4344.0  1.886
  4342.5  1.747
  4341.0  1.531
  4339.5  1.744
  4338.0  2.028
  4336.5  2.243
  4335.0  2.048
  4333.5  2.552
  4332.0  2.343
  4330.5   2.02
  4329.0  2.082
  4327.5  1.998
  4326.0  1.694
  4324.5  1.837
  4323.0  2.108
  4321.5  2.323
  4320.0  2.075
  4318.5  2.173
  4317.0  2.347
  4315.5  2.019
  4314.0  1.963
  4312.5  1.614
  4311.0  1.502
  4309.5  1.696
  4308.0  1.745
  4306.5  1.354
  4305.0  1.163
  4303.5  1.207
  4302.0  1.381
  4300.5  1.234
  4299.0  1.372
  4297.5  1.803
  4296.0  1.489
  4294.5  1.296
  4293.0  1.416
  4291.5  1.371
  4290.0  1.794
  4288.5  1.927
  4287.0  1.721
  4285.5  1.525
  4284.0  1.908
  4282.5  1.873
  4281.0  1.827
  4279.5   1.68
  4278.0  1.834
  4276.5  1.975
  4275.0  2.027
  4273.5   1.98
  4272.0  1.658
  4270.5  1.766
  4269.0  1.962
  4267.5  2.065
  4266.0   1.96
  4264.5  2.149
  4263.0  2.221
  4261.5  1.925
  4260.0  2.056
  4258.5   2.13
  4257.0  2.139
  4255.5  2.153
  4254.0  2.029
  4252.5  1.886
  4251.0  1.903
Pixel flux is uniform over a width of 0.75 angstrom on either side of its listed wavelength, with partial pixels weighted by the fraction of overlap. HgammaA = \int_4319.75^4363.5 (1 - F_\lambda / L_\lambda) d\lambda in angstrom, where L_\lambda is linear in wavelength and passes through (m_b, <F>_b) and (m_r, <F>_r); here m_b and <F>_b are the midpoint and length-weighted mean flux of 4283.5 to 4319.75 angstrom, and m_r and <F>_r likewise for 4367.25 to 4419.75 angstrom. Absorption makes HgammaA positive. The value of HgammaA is -4.6 angstrom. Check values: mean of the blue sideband 1.63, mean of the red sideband 2.27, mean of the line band 2.11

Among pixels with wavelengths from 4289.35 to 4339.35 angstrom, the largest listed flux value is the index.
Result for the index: 2.552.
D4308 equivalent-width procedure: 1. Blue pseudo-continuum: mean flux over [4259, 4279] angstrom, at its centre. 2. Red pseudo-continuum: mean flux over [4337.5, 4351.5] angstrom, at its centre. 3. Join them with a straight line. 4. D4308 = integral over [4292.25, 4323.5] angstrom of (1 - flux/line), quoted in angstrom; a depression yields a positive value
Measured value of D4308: 5.1 angstrom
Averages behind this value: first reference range 1.97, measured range 1.68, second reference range 2.03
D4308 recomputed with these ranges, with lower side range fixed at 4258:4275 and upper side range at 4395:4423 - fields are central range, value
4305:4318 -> 2.2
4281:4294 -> 2.2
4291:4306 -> 5.1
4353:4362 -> 0.2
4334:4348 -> 1.1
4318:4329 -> 0.5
